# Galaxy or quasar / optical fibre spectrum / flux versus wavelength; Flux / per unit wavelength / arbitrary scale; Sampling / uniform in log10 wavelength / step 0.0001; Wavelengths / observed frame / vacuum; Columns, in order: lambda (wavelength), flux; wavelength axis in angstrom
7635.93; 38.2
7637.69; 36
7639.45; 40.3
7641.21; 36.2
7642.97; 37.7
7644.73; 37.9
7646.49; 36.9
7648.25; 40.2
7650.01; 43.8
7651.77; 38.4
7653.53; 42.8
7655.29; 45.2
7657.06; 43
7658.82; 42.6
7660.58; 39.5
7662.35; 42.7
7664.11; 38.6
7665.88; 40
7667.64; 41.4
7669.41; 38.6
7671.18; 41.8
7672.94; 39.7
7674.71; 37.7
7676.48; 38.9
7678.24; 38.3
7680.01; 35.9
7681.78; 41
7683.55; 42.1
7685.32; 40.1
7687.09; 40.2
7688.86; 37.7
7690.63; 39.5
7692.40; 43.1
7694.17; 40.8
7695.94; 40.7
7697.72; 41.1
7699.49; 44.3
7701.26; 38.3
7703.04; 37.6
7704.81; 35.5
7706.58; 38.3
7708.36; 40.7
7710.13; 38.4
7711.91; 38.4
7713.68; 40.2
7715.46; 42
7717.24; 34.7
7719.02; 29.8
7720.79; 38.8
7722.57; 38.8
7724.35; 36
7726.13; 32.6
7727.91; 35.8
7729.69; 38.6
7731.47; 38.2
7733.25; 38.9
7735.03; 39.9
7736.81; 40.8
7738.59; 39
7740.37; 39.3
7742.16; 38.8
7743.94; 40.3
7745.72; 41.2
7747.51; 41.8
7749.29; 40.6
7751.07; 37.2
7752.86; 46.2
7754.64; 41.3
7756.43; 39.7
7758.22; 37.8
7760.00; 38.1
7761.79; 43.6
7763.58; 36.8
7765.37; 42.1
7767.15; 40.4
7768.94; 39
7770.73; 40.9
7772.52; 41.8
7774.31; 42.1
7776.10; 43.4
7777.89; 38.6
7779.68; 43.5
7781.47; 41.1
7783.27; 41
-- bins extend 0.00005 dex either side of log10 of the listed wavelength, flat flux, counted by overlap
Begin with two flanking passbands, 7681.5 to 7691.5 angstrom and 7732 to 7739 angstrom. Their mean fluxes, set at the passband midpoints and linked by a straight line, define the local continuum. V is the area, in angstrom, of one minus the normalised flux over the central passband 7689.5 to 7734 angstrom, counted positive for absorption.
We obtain 1.6 angstrom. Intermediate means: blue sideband 40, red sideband 39.6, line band 38.4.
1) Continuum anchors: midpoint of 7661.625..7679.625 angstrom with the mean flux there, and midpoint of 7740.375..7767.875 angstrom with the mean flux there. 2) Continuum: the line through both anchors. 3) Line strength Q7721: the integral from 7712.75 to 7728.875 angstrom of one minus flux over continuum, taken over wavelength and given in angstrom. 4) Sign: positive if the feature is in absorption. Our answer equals 1.4 angstrom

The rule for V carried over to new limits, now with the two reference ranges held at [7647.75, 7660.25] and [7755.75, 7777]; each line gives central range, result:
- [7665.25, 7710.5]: 2.20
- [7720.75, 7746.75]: 1.60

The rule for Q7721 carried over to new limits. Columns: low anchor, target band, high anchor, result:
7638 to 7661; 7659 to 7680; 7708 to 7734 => -0.11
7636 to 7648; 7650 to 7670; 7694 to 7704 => -1.45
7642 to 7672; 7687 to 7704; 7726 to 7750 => -0.16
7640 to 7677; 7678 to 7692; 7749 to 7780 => 0.27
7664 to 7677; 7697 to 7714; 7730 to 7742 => 0.09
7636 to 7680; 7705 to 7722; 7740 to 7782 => 1.03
